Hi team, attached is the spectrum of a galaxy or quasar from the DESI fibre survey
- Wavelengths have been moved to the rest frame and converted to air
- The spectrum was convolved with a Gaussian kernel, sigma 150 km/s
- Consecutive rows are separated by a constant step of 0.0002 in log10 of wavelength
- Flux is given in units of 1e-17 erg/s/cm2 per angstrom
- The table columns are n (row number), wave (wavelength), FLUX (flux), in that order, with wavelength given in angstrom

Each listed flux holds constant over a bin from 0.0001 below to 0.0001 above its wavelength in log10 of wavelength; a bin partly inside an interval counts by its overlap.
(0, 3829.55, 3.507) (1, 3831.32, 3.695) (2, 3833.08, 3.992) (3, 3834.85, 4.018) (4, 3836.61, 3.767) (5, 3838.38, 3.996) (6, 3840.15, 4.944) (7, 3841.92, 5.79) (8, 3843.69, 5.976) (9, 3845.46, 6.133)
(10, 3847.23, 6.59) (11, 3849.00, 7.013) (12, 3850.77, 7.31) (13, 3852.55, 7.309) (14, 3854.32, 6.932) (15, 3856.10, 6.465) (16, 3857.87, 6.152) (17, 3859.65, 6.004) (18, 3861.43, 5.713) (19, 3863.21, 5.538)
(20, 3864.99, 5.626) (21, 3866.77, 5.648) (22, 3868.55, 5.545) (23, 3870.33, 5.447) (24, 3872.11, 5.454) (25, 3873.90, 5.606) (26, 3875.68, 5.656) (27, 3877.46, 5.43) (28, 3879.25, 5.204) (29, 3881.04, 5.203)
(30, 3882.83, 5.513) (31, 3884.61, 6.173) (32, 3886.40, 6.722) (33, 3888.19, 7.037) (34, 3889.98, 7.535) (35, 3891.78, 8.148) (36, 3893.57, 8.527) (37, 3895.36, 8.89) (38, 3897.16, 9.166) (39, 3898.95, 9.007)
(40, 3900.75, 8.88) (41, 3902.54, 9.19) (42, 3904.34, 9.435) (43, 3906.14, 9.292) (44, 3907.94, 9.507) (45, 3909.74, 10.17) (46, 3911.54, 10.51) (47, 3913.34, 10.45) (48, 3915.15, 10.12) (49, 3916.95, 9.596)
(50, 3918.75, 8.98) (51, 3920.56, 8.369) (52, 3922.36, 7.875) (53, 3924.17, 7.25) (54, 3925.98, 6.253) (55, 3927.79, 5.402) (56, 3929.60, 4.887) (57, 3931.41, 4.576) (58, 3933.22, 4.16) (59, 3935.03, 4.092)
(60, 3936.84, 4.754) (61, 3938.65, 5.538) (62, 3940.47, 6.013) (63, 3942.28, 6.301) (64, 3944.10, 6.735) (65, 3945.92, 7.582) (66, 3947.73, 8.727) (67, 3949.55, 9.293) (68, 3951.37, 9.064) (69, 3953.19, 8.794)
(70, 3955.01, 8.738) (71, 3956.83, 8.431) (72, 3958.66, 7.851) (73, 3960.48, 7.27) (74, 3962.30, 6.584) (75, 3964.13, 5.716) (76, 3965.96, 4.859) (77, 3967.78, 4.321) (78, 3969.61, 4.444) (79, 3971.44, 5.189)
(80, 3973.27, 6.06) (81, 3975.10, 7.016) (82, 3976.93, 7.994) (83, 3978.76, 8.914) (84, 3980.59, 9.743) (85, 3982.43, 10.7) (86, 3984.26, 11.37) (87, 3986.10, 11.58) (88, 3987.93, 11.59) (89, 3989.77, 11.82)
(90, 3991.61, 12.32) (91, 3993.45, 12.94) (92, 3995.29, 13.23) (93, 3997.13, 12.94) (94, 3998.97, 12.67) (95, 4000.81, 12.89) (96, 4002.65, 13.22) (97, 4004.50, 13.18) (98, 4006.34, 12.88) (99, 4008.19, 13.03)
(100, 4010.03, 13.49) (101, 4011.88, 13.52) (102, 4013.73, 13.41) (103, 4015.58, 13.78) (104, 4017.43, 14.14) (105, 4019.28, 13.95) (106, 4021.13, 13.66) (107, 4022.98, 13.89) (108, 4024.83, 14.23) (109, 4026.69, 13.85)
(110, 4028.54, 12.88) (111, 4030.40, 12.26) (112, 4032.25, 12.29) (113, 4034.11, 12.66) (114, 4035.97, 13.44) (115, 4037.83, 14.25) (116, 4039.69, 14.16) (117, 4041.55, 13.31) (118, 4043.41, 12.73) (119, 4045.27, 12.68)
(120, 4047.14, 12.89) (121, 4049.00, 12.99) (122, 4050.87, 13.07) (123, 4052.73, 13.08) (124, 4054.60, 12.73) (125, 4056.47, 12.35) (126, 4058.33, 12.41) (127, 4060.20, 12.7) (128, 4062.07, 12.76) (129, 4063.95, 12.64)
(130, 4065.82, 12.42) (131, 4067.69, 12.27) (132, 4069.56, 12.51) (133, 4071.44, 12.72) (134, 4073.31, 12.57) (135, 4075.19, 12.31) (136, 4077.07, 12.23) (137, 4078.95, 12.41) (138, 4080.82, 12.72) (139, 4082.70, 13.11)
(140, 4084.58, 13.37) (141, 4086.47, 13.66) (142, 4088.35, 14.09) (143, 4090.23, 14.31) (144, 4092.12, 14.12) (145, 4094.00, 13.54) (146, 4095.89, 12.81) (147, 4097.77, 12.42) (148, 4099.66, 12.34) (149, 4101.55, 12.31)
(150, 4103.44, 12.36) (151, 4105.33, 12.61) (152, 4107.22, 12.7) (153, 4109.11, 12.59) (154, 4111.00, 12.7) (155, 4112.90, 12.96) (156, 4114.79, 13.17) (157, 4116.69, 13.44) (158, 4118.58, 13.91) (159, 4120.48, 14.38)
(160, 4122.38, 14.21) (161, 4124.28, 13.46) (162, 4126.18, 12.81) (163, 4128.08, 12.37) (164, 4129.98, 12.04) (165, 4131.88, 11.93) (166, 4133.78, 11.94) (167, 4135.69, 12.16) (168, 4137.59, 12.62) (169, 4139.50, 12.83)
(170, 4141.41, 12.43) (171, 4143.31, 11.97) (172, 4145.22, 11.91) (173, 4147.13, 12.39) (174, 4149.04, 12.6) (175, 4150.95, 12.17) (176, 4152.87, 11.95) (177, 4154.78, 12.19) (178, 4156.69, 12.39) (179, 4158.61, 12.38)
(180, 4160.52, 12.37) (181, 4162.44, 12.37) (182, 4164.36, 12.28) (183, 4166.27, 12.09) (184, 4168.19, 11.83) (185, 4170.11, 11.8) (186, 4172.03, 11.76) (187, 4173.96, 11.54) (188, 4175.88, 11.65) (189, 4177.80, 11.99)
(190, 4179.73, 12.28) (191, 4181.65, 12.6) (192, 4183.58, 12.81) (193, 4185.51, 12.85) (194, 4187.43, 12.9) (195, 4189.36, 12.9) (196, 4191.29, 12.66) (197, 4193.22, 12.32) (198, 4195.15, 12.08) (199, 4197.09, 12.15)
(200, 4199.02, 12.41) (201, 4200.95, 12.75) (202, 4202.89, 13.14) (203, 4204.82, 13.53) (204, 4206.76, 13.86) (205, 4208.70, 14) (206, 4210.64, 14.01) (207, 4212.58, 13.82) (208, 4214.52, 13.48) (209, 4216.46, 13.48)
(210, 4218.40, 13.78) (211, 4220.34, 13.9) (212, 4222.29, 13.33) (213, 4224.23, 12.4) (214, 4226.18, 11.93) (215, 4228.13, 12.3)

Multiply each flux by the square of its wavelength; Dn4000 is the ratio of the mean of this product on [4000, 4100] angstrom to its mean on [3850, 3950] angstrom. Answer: 2.0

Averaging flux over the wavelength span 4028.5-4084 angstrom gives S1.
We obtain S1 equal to 12.8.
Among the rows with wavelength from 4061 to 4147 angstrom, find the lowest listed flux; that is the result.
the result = 11.91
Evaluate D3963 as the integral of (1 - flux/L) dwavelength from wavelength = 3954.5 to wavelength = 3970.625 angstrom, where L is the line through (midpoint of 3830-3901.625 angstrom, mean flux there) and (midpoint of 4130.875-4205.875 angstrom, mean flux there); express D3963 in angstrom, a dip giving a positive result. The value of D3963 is 3.4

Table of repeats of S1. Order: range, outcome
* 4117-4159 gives 12.6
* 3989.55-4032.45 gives 13.2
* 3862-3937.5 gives 7.17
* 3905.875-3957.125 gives 7.6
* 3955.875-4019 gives 10.3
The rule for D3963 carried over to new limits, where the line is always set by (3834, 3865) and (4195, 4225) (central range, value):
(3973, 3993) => -3.4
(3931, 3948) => 4.3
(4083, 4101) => -4.2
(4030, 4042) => -4.4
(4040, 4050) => -3.1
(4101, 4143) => -4.9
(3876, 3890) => 1.2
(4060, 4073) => -2.8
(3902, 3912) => -3.7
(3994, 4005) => -5.0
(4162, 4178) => 0.7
